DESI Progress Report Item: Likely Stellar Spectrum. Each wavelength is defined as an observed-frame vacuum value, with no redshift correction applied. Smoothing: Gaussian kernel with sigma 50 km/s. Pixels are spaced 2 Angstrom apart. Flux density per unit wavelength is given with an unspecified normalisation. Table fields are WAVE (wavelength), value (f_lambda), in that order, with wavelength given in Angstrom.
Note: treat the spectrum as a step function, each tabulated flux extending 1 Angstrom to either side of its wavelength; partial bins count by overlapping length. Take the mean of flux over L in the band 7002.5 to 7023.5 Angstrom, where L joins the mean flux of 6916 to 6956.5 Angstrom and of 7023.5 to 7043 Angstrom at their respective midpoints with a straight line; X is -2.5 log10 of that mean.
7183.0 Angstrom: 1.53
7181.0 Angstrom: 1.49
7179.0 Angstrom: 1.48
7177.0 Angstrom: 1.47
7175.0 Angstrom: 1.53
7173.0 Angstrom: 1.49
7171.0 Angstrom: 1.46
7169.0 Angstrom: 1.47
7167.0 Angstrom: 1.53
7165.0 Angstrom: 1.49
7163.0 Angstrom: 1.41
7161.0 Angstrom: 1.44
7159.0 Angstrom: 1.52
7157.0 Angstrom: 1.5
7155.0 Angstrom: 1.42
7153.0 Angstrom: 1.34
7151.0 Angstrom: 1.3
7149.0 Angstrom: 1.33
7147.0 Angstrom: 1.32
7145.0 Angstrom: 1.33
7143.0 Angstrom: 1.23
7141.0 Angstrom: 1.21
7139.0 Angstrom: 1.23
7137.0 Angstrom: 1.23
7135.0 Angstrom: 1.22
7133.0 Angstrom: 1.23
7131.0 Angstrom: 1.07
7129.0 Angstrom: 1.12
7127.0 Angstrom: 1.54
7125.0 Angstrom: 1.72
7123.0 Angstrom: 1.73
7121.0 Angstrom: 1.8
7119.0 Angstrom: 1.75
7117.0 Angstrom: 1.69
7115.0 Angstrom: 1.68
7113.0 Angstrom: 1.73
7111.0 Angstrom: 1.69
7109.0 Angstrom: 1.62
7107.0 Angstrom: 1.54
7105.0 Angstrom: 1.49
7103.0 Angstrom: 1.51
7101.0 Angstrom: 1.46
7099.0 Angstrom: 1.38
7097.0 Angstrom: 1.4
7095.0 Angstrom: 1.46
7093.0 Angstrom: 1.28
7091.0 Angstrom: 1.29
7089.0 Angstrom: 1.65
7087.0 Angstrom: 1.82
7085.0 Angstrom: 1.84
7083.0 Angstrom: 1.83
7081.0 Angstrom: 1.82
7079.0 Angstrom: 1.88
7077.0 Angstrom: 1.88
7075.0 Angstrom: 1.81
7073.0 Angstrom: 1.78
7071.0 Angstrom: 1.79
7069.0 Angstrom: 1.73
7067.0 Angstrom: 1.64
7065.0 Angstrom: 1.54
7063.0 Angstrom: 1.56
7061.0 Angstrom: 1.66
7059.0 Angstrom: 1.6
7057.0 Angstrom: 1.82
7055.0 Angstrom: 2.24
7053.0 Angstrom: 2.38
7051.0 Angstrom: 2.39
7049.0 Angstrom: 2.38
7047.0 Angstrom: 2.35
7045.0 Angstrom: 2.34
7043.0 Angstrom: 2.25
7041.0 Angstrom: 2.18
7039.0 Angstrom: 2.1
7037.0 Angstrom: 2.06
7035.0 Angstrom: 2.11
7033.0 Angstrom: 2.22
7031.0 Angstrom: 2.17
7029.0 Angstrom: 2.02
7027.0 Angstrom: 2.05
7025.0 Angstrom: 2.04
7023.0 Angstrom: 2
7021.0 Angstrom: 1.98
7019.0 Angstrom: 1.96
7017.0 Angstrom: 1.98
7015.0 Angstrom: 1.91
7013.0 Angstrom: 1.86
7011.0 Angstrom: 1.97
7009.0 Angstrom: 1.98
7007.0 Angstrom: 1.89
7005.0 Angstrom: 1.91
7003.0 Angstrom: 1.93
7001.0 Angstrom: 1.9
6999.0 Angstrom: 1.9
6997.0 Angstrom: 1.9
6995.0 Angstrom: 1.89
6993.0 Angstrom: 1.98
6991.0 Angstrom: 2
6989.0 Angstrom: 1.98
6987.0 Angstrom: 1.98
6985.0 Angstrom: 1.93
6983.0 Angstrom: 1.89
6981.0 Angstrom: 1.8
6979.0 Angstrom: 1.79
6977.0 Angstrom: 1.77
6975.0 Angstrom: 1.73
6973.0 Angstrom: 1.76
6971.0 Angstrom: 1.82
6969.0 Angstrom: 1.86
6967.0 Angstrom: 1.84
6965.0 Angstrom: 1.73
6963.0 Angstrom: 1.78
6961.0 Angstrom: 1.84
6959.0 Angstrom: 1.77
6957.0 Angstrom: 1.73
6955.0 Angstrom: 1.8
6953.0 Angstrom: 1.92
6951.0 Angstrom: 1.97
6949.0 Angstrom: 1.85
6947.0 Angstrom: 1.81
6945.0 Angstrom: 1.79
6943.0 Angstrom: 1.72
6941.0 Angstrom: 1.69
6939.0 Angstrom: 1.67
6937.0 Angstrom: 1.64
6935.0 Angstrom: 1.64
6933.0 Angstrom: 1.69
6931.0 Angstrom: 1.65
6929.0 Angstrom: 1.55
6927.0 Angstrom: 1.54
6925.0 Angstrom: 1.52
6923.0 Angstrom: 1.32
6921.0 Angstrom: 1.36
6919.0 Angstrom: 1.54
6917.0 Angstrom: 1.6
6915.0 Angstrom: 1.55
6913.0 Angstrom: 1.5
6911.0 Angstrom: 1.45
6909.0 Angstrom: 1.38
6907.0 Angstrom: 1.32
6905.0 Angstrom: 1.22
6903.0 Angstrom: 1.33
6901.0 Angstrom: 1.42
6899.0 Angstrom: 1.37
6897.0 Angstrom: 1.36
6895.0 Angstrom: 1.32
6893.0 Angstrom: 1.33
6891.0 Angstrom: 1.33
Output 0.04 mag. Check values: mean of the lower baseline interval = 1.66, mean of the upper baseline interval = 2.11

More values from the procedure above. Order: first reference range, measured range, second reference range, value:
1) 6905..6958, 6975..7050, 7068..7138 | -0.24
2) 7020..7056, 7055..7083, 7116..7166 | 0.11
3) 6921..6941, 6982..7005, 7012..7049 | -0.02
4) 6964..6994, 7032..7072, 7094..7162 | -0.21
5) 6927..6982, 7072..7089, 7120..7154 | -0.23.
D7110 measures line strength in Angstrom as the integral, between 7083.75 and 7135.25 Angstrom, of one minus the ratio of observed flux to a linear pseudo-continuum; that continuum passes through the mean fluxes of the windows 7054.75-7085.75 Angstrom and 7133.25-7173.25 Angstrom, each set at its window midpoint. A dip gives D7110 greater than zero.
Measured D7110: 1.4 Angstrom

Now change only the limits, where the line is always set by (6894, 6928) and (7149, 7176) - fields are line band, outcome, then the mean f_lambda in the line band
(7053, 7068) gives -3.45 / 1.77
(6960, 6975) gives -3.94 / 1.8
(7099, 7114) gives -1.27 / 1.56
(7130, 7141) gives 1.89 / 1.2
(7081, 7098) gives -1.72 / 1.59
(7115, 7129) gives -2.11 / 1.66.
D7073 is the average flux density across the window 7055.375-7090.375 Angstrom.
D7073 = 1.75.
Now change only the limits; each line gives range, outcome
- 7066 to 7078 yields 1.77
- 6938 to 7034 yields 1.89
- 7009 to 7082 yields 1.98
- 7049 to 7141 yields 1.64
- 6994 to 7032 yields 1.96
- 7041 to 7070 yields 2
